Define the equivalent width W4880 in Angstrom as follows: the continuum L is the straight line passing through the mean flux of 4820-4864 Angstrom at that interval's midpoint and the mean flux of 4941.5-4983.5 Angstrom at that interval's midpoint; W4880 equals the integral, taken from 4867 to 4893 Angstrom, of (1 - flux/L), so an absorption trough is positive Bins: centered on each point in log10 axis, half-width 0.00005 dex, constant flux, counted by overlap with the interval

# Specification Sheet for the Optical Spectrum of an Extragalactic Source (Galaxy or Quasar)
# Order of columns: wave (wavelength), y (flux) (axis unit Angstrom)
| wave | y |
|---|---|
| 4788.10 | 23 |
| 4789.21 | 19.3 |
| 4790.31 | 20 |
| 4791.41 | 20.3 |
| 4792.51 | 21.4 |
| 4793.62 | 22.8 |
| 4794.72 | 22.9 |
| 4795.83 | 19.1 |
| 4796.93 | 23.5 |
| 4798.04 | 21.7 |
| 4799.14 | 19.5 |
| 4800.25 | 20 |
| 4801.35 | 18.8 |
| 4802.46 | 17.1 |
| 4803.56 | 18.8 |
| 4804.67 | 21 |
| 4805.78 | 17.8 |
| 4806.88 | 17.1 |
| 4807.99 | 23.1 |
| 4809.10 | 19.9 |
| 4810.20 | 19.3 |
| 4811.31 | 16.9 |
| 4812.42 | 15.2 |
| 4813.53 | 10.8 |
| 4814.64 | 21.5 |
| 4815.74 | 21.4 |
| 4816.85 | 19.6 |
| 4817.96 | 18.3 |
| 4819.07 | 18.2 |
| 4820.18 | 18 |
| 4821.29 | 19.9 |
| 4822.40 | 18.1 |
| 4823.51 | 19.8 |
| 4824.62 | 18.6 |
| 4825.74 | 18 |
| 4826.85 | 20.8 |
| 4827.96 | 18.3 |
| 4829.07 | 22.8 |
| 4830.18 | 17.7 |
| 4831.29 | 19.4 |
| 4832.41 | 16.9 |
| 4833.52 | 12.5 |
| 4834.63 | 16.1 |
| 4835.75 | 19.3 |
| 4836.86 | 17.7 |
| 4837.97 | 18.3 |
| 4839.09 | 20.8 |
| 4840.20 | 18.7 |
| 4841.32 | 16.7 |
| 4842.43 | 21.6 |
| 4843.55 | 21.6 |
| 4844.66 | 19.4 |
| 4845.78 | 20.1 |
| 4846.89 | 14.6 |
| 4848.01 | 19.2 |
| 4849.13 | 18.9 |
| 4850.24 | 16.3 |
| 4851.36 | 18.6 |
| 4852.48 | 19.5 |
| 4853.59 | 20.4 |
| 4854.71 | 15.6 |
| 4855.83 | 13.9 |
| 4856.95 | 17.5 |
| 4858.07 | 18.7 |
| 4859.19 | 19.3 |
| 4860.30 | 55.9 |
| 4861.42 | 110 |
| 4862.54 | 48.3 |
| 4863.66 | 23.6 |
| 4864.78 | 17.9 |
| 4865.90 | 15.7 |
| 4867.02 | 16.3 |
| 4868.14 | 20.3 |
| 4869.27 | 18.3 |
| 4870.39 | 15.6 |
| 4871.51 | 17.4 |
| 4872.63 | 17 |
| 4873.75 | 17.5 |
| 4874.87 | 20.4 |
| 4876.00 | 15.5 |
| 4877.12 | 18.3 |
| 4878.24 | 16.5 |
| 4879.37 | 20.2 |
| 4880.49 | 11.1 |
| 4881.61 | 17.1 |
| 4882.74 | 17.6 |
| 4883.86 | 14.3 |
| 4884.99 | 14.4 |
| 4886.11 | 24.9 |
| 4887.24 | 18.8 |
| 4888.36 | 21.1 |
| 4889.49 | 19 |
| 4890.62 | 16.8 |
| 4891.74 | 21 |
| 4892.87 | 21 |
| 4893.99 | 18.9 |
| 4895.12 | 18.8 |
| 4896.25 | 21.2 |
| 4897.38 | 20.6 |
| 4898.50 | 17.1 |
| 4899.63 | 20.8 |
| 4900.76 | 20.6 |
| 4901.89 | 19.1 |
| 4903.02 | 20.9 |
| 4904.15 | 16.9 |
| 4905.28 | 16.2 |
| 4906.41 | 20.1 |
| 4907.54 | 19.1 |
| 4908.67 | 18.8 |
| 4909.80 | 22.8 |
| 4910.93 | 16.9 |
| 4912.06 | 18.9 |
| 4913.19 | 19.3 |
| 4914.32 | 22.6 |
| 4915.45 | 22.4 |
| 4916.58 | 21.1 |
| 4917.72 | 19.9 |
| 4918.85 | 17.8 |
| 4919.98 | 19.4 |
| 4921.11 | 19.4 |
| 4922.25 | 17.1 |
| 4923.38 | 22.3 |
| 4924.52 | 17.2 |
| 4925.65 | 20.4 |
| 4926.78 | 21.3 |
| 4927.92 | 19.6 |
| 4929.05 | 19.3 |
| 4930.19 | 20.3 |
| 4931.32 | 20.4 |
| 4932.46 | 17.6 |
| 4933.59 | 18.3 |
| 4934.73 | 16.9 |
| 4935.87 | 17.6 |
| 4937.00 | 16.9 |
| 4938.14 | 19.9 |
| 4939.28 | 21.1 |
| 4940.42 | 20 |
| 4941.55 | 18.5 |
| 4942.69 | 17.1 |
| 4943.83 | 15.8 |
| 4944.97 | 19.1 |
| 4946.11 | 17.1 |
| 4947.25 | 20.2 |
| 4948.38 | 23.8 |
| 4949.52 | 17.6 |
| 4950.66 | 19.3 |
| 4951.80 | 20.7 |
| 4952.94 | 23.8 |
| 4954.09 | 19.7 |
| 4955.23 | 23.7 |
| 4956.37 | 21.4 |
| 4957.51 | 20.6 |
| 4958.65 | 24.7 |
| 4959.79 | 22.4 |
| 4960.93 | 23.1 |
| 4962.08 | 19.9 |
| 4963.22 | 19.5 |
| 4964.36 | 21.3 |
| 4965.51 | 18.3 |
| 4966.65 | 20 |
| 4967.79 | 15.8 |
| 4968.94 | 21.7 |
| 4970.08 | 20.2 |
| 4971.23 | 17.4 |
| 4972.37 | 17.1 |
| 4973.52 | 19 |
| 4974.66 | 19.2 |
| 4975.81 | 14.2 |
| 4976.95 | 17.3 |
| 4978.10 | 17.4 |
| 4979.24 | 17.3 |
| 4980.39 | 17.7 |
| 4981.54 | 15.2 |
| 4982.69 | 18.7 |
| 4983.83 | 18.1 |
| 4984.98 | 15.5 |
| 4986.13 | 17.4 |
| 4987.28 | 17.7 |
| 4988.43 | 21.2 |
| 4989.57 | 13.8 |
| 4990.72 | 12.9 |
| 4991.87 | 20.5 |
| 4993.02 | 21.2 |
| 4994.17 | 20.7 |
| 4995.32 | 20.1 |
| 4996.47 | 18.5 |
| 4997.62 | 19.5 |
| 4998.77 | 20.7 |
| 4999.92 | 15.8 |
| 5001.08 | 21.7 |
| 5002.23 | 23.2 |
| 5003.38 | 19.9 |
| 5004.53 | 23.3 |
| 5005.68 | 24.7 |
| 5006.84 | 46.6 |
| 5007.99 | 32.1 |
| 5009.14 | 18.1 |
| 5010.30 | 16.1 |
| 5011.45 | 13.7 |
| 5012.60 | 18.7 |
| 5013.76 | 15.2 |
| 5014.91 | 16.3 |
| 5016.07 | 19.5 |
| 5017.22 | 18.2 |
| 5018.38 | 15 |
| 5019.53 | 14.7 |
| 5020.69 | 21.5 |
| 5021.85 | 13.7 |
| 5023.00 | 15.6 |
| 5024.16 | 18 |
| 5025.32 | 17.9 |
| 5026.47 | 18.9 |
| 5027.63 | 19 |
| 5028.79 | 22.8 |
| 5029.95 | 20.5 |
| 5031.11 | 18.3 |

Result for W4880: 4.39 Angstrom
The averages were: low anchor 22.6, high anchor 19.3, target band 17.9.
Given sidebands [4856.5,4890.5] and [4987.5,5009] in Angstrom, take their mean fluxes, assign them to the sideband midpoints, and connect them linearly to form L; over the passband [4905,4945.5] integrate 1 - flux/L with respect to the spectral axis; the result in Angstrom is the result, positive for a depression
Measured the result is 6.1 Angstrom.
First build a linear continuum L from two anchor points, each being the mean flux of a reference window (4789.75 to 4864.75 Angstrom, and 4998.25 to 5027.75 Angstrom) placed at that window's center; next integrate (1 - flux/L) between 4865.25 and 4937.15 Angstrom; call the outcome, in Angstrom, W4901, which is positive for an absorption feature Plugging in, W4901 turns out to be 6.8 Angstrom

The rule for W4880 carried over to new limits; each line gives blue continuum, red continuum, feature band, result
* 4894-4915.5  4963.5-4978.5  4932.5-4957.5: -0.79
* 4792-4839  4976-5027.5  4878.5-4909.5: 0.42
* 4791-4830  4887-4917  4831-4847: 0.96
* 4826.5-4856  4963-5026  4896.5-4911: -0.55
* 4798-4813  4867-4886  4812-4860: -1.10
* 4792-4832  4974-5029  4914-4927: -0.56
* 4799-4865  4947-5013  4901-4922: 1.10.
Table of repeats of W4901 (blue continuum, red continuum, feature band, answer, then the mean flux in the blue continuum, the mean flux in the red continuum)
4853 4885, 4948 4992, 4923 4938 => 1.1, 23.1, 19.1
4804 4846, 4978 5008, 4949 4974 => -0.5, 18.7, 20.3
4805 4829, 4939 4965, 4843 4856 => 0.6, 18.7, 20.4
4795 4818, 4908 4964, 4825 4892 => -4.8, 19.1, 19.9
